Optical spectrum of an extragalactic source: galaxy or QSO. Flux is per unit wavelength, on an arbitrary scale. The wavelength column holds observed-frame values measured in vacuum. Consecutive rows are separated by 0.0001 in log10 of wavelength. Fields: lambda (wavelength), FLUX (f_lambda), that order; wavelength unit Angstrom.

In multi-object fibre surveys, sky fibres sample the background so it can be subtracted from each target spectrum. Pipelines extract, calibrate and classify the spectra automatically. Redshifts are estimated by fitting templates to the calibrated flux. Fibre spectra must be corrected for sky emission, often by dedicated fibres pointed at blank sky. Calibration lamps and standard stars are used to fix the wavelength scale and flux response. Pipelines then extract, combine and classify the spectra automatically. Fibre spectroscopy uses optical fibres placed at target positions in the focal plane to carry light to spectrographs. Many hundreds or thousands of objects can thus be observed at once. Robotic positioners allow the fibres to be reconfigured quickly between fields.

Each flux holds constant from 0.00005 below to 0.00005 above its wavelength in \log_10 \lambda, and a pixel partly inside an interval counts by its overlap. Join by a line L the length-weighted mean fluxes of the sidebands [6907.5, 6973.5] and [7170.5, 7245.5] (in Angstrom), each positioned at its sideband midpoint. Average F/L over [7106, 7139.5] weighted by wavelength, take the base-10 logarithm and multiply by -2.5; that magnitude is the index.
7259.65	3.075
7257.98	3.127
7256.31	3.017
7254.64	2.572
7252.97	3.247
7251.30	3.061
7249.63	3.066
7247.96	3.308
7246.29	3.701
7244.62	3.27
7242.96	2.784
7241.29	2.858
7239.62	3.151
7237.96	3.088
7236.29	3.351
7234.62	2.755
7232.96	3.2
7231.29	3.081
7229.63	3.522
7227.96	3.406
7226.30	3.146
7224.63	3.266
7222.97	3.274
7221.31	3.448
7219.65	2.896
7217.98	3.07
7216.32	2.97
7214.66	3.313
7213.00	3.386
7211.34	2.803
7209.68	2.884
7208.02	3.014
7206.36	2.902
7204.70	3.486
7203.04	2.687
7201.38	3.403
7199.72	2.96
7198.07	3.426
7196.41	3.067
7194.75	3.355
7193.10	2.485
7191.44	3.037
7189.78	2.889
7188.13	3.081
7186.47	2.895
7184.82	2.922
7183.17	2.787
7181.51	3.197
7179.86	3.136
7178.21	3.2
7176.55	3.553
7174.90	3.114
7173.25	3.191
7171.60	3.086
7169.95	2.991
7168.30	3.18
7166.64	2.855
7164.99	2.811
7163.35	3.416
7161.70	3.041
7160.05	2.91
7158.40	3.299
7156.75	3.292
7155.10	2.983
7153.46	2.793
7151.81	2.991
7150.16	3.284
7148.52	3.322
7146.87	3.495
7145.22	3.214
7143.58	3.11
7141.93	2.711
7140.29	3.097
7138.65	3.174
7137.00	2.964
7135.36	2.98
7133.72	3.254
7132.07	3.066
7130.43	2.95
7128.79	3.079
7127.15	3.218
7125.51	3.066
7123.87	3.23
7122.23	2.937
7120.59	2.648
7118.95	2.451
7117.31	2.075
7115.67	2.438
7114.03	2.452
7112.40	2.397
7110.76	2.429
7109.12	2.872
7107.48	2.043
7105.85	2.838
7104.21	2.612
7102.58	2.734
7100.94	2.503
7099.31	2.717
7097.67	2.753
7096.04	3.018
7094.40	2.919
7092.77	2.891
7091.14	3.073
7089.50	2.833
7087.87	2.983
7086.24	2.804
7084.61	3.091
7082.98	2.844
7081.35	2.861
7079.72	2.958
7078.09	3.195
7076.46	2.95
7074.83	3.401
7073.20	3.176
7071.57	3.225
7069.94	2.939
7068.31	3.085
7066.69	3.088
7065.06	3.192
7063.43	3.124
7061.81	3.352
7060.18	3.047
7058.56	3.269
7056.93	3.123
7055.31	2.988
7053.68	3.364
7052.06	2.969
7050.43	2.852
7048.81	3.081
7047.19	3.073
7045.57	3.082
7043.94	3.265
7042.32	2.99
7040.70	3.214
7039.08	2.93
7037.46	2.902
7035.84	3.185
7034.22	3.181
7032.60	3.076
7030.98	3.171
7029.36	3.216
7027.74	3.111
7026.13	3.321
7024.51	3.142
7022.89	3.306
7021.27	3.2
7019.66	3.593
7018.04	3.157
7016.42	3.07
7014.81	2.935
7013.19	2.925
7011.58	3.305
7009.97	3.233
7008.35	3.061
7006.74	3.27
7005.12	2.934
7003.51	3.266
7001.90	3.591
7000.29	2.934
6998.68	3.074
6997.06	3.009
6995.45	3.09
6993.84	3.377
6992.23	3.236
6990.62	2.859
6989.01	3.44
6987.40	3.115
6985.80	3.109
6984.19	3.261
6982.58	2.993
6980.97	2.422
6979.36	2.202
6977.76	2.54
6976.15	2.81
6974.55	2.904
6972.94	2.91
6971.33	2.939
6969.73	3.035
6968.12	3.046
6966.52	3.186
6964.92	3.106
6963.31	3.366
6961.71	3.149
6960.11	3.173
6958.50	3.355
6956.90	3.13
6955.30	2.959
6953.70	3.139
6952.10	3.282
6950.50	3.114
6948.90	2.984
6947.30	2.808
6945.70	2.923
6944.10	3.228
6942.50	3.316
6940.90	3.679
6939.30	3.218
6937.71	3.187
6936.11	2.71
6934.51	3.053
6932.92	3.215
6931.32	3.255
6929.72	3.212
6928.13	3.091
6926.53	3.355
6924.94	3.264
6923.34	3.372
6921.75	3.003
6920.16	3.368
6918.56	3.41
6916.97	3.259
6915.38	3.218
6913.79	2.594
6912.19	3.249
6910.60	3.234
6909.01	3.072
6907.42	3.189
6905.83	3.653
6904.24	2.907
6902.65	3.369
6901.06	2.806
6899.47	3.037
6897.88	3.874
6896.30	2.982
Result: 0.12 mag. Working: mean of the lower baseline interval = 3.15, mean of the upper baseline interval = 3.11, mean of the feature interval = 2.79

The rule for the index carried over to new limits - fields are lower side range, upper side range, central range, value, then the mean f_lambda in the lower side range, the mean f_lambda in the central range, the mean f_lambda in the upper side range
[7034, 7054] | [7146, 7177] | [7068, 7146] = 0.08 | 3.07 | 2.88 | 3.13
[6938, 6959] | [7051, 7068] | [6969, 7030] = 0.03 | 3.16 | 3.08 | 3.15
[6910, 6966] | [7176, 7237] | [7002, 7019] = 0.01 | 3.17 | 3.14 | 3.11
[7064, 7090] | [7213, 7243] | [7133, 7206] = 0.01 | 3.04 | 3.09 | 3.16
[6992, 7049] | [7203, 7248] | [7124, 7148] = 0.02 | 3.15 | 3.1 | 3.15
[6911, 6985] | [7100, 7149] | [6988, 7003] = -0.06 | 3.09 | 3.18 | 2.84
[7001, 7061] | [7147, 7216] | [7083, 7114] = 0.14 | 3.15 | 2.75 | 3.09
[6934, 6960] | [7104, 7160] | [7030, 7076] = -0.04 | 3.13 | 3.12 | 2.91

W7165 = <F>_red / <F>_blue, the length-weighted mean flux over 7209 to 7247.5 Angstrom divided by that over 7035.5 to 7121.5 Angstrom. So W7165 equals 1.1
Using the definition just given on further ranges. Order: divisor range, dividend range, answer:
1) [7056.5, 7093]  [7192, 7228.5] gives 1.02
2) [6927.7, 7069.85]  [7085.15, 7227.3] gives 0.96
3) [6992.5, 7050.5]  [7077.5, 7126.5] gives 0.88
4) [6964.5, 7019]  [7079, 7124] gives 0.89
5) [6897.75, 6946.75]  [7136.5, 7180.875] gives 0.98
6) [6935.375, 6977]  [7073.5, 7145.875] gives 0.92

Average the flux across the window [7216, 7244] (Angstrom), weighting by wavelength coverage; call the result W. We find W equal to 3.14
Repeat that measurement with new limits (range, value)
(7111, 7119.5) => 2.36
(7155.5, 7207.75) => 3.08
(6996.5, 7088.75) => 3.12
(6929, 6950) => 3.14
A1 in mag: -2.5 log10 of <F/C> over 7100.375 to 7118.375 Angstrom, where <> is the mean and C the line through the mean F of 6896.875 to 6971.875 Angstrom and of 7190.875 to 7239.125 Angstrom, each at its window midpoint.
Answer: 0.25 mag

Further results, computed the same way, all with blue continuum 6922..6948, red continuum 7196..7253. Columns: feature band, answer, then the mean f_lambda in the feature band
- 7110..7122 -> 0.28 mag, 2.44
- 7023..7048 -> 0.01 mag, 3.13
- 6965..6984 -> 0.12 mag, 2.84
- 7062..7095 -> 0.04 mag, 3.04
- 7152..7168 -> 0.04 mag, 3.05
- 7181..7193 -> 0.08 mag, 2.94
